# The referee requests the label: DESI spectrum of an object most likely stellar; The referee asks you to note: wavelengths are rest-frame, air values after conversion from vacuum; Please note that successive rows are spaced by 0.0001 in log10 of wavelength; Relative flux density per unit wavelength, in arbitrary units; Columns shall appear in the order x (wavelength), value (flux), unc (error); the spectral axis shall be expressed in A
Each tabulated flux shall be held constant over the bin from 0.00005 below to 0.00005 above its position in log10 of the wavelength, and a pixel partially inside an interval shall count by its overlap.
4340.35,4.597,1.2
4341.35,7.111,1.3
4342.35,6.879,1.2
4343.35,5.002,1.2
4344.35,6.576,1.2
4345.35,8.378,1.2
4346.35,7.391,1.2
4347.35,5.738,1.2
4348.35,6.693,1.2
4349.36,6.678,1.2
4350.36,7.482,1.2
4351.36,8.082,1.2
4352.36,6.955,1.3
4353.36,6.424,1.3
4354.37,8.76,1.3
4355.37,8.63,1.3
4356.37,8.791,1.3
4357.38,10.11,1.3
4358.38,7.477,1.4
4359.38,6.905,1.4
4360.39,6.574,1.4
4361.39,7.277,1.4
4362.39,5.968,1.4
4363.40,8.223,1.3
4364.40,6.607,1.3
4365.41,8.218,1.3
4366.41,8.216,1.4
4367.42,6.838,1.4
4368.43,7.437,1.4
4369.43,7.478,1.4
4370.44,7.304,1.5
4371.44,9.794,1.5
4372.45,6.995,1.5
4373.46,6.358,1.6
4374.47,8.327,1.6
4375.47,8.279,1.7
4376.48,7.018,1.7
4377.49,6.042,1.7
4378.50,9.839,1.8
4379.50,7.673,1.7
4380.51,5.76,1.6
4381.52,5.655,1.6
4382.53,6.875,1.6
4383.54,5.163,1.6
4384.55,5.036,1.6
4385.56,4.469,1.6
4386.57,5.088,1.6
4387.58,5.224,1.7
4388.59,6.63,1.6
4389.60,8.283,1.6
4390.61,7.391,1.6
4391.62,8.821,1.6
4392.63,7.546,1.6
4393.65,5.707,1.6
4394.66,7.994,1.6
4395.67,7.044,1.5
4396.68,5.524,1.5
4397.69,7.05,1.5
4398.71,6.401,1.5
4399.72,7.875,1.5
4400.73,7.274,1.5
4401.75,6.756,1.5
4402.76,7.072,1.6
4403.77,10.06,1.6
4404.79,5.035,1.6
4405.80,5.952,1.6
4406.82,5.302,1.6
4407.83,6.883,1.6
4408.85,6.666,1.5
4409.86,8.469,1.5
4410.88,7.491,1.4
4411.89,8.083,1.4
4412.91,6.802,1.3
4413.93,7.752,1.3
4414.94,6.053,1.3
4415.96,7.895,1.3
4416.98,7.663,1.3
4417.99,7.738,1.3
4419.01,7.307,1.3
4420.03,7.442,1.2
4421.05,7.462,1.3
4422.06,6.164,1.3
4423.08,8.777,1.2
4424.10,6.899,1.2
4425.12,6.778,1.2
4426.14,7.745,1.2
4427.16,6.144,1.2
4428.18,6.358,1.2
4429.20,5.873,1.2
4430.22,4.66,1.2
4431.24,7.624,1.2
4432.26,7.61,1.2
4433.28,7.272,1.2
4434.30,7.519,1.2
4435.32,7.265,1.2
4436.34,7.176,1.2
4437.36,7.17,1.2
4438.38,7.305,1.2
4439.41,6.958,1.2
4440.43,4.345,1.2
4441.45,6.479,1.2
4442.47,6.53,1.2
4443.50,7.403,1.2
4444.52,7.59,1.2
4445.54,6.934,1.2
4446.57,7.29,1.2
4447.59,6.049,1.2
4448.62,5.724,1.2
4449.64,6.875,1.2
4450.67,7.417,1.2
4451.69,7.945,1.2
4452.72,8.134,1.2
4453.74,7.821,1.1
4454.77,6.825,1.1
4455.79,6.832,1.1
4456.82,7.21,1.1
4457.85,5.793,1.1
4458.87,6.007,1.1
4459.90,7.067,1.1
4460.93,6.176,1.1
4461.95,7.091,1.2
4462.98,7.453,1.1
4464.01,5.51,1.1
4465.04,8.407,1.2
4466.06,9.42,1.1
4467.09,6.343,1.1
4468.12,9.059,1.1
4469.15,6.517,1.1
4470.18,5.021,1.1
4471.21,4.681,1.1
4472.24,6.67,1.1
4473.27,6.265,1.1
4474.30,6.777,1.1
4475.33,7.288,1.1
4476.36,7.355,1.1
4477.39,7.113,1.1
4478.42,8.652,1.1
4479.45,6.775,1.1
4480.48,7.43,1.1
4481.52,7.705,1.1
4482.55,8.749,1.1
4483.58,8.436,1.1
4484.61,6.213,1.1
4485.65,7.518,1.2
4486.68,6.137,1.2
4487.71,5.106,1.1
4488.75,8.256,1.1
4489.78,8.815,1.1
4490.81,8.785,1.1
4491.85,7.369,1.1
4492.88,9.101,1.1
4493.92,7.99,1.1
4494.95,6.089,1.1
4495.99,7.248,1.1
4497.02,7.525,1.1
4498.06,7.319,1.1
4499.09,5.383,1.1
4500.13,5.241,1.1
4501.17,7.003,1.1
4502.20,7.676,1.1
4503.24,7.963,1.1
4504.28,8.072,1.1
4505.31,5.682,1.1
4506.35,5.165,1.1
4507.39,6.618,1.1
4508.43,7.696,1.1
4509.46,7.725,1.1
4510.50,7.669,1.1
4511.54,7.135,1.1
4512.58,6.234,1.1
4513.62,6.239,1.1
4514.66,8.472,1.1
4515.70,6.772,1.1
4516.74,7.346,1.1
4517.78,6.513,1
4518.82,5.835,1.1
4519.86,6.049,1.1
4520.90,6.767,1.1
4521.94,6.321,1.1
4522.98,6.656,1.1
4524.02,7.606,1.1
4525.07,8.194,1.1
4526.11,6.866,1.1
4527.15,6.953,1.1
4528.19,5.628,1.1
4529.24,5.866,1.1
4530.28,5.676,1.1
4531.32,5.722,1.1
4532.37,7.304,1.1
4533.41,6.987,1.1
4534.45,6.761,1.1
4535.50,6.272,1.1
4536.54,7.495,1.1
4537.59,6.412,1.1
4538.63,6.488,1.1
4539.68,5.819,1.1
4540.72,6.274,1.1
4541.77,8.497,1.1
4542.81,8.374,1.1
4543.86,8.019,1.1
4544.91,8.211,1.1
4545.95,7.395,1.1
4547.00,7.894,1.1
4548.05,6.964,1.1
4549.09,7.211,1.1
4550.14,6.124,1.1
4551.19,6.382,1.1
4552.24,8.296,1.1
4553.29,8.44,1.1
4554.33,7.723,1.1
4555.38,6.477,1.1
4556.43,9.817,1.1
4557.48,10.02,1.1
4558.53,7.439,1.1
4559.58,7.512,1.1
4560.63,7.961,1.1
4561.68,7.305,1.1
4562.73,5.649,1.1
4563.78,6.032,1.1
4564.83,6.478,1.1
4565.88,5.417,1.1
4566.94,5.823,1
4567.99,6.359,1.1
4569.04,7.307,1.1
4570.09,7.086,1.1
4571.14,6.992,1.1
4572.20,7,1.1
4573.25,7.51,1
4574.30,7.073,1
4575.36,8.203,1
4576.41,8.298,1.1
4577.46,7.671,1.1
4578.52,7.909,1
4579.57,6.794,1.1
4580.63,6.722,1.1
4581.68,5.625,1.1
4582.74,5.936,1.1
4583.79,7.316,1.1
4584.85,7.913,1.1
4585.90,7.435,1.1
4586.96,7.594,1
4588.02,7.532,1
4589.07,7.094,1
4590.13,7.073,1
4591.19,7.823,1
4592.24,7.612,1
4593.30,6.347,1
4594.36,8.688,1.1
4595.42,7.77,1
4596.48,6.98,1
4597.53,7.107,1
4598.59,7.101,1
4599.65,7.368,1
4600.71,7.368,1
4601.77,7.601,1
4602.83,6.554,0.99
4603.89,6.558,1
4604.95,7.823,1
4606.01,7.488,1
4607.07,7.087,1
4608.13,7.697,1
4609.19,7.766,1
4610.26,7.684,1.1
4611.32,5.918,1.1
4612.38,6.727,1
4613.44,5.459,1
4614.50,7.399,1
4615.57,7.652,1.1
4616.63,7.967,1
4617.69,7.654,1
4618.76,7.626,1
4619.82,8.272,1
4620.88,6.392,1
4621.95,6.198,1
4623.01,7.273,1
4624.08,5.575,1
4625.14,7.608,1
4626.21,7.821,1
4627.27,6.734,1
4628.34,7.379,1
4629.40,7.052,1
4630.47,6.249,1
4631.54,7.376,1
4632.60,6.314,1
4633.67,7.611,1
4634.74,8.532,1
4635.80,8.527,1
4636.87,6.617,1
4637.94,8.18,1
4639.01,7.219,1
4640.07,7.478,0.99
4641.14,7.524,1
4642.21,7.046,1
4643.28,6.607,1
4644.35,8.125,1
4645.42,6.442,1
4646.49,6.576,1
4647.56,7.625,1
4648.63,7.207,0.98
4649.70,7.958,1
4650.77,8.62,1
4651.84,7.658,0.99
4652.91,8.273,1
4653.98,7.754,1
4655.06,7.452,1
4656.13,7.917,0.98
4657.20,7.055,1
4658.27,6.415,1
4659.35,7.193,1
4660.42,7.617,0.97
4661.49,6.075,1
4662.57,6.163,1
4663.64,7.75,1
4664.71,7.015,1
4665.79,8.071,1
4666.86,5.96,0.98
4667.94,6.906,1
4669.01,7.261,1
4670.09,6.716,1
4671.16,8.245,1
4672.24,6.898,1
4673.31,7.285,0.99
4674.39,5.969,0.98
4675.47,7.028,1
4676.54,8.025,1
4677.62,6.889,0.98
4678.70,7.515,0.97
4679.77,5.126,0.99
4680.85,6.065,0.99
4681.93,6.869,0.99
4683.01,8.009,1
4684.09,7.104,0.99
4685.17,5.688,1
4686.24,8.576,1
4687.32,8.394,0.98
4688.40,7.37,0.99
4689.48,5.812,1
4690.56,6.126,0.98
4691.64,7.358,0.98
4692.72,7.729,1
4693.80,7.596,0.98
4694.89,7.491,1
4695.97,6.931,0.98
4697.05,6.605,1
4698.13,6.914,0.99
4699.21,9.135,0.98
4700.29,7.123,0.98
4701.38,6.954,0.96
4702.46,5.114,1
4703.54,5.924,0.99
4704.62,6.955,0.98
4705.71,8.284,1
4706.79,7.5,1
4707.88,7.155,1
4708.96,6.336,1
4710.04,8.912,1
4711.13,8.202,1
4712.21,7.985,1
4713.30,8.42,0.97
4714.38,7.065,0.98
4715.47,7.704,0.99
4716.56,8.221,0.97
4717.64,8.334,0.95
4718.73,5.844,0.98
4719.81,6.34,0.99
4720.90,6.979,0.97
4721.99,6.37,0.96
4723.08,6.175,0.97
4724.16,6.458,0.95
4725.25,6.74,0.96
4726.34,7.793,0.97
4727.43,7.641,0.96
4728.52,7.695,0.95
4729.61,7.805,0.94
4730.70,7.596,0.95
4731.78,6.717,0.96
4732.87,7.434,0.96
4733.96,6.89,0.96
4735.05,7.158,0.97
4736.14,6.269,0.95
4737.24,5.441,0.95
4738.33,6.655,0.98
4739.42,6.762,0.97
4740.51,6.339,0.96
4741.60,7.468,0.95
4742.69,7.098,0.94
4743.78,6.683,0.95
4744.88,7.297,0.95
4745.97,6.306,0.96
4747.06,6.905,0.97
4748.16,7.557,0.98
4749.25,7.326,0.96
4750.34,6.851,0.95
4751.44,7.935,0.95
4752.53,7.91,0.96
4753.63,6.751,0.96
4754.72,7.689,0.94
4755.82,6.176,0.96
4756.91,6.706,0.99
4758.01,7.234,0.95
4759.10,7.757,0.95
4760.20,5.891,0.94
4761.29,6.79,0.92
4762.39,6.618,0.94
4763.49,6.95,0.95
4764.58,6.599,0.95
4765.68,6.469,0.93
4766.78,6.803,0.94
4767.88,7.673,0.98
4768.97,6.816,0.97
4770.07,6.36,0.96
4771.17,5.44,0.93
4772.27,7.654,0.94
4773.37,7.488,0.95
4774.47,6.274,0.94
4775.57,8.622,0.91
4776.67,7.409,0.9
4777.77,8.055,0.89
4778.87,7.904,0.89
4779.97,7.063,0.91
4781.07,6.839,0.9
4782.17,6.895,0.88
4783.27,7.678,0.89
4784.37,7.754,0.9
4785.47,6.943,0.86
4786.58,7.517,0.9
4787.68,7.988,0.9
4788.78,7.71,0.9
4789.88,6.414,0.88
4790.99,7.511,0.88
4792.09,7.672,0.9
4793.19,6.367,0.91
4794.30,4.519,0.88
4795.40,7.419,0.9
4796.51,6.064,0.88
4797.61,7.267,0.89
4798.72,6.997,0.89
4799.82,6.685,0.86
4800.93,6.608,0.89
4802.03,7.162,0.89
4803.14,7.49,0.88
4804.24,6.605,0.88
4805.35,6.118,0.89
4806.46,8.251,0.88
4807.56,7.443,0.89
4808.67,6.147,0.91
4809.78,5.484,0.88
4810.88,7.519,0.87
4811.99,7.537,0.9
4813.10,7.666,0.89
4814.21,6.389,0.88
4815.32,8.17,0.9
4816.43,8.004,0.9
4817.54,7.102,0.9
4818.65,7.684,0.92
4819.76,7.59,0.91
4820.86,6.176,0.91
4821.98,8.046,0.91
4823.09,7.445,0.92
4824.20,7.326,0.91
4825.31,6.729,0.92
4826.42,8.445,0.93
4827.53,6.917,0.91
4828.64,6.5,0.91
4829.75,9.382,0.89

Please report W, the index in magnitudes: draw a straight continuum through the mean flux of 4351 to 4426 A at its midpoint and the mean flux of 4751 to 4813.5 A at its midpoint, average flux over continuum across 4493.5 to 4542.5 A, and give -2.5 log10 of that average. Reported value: 0.05 mag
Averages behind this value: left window 7.19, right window 7.04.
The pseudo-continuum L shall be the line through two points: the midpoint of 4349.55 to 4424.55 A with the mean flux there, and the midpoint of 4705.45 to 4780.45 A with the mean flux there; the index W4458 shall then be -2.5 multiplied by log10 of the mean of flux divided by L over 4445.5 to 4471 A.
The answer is 0.03 mag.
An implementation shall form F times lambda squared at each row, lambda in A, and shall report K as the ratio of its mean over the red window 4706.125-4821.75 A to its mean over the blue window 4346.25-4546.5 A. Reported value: 1.2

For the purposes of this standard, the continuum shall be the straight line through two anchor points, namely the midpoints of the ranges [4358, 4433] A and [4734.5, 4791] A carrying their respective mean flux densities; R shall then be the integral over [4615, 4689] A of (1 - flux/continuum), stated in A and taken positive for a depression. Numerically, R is -2.08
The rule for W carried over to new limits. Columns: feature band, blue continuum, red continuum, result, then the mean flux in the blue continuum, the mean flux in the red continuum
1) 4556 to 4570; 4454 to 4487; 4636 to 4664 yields 0.01 mag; 7.03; 7.34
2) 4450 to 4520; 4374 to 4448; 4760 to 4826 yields -0.02 mag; 6.93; 7.07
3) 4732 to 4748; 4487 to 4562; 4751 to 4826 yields 0.05 mag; 7.14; 7.09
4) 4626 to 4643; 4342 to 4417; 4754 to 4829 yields -0.04 mag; 7.12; 7.08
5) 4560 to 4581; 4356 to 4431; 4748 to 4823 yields 0.02 mag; 7.08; 7.09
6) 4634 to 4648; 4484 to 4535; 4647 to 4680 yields -0.04 mag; 6.93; 7.23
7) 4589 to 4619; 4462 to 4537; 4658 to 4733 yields -0.03 mag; 7.01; 7.14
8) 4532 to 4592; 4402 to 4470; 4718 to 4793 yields -0.03 mag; 7.03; 7.04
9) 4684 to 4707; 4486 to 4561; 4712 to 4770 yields -0.01 mag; 7.13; 7.03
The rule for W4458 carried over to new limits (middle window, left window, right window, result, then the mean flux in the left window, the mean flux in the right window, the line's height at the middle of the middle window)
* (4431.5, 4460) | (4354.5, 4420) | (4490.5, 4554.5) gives 0.02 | 7.17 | 7.02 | 7.1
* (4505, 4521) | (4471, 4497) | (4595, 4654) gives 0.09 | 7.34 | 7.29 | 7.33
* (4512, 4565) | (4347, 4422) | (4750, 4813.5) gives 0.01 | 7.16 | 7.04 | 7.11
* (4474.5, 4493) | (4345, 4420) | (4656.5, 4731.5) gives -0.06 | 7.17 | 7.14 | 7.16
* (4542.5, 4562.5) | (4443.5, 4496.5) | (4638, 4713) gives -0.08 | 7.16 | 7.21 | 7.18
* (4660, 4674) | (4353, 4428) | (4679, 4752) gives 0.01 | 7.17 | 7.1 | 7.11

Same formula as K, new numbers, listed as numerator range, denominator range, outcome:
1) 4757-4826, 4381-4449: 1.22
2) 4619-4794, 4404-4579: 1.11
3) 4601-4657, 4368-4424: 1.15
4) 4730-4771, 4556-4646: 1.02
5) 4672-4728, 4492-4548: 1.11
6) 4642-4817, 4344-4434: 1.16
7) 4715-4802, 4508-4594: 1.08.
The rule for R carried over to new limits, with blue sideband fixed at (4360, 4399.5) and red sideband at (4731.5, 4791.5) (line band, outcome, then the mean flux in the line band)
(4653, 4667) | -0.30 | 7.18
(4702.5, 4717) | -0.95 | 7.5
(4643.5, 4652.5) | -0.61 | 7.51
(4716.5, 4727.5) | 0.20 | 6.91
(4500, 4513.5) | 0.12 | 6.94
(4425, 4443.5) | 0.70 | 6.73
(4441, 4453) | -0.03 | 7.01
